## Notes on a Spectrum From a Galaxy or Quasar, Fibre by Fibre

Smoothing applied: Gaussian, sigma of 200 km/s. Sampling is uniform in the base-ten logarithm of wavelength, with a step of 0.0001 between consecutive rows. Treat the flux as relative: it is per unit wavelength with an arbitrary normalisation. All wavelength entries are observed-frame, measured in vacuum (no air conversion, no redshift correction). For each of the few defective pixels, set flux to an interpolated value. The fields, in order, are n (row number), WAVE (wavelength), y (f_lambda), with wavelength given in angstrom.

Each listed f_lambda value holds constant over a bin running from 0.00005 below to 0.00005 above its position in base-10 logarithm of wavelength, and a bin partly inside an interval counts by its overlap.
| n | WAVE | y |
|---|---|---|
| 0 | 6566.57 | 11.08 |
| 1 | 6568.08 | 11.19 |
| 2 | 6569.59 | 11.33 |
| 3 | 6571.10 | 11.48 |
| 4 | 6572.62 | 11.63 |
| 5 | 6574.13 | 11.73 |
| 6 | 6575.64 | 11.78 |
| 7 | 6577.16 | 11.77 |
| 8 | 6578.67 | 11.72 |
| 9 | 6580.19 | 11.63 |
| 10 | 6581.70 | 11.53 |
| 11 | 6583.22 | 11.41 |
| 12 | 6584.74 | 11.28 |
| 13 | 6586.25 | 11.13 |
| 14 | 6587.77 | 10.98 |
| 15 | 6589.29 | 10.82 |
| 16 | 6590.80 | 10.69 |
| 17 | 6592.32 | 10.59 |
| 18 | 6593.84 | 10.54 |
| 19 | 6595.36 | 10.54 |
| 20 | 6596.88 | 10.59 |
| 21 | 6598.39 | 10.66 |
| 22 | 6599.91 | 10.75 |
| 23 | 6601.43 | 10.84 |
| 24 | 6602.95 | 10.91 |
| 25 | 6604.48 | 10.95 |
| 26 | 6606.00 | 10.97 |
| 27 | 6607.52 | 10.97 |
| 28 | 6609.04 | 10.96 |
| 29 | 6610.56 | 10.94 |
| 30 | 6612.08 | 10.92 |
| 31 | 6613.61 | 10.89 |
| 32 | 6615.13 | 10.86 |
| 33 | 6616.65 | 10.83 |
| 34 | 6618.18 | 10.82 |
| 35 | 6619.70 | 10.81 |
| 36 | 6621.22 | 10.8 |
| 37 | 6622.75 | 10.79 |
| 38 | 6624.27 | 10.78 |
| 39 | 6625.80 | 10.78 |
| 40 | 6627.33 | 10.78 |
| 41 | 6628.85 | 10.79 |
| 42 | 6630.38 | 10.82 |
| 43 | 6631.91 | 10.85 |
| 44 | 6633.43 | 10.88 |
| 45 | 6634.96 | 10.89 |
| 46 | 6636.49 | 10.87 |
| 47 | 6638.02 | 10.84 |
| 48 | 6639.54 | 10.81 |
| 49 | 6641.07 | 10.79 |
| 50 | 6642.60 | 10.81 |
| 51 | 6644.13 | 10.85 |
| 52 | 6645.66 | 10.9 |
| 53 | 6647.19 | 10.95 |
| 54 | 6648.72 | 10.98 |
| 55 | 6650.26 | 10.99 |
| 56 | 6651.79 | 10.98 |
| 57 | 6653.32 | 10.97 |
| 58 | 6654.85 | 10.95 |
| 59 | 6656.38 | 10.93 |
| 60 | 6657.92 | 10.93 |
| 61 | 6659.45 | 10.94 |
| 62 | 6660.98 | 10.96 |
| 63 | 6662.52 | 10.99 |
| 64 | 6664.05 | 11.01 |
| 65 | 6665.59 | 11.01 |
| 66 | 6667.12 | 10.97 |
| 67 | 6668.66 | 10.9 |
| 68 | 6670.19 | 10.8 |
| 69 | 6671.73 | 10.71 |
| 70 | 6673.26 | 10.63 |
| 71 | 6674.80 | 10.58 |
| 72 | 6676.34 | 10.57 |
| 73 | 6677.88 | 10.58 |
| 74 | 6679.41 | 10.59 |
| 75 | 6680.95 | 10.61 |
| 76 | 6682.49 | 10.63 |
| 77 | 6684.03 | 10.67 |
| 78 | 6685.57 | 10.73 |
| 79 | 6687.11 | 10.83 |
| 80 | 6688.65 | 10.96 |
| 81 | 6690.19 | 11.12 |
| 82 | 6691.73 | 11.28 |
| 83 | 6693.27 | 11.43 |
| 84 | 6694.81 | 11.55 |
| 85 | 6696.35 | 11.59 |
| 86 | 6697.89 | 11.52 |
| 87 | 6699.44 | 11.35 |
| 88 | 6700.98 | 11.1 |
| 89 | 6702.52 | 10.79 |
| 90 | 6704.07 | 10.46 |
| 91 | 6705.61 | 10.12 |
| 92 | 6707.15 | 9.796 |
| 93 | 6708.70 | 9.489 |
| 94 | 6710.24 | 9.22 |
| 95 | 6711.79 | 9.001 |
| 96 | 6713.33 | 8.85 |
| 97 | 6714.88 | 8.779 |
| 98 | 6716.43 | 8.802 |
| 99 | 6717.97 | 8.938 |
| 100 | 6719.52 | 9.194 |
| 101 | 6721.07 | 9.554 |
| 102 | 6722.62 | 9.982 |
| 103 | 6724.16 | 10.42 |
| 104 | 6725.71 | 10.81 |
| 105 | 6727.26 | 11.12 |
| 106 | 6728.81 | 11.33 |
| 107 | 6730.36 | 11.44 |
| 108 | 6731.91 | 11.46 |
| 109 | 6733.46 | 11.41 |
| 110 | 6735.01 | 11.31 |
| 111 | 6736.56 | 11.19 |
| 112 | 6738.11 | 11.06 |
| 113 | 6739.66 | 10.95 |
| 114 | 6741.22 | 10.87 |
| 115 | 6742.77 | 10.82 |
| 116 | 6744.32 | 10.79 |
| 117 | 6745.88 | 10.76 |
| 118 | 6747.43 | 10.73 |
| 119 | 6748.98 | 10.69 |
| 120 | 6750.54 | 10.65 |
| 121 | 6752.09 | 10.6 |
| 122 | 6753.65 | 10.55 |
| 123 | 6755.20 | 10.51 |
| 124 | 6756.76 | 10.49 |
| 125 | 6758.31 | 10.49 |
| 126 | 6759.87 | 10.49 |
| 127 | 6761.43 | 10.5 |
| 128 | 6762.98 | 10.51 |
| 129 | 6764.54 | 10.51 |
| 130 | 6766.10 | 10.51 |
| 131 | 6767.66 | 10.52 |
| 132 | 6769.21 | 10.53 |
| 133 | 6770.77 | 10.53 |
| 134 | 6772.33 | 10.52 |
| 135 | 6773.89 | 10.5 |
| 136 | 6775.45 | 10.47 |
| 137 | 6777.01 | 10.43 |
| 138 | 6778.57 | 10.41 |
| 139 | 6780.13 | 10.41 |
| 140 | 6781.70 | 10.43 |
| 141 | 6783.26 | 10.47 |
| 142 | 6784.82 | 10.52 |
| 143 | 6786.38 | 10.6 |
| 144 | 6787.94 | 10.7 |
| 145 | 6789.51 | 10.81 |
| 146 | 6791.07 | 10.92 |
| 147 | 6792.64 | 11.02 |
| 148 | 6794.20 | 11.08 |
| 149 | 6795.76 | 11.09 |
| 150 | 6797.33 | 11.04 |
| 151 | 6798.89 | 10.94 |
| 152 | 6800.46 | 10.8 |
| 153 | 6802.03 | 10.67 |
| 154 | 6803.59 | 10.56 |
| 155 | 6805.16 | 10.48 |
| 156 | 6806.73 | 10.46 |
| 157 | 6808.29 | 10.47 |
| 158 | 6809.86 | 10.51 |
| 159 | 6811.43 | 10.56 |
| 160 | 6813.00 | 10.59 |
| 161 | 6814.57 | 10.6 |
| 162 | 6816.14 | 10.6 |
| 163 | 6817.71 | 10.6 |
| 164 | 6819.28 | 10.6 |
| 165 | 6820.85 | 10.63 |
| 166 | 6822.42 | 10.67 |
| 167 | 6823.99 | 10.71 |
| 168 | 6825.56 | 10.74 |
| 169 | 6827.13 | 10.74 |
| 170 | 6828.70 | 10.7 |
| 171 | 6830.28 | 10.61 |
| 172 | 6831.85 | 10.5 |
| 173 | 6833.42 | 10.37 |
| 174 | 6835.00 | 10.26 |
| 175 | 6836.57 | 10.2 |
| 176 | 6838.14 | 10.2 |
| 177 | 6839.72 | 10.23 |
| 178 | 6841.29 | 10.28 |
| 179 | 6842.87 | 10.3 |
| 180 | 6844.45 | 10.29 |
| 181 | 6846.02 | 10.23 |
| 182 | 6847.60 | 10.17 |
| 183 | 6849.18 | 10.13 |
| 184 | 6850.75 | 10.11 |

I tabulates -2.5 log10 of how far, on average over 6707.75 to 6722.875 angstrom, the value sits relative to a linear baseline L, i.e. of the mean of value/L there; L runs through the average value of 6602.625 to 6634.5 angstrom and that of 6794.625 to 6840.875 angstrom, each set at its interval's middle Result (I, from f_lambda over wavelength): 0.172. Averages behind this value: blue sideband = 10.9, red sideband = 10.6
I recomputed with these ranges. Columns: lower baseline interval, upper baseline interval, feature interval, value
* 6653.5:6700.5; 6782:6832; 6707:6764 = 0.05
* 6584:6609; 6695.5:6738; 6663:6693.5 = -0.03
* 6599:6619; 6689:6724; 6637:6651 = -0.02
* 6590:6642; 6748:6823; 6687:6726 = 0.05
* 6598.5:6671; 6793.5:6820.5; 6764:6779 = 0.02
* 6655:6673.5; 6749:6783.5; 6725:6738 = -0.06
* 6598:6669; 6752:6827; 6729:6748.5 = -0.04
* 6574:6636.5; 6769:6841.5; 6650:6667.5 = -0.01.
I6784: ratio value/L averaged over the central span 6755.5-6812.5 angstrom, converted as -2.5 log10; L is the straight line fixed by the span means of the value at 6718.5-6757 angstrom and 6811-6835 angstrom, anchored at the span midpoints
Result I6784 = 0.01 mag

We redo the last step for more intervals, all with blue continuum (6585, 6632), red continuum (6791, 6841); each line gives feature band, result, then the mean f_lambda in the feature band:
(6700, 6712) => 0.07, 10.1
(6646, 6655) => -0.02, 11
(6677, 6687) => 0.01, 10.6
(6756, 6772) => 0.02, 10.5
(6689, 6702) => -0.06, 11.3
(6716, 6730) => 0.06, 10.1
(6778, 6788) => 0.02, 10.5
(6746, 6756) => 0.01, 10.6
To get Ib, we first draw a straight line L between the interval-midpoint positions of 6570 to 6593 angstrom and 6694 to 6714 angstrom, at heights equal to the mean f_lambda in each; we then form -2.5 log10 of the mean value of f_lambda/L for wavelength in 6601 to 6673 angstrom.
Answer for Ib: 0.002 mag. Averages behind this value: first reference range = 11.3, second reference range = 10.4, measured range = 10.9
